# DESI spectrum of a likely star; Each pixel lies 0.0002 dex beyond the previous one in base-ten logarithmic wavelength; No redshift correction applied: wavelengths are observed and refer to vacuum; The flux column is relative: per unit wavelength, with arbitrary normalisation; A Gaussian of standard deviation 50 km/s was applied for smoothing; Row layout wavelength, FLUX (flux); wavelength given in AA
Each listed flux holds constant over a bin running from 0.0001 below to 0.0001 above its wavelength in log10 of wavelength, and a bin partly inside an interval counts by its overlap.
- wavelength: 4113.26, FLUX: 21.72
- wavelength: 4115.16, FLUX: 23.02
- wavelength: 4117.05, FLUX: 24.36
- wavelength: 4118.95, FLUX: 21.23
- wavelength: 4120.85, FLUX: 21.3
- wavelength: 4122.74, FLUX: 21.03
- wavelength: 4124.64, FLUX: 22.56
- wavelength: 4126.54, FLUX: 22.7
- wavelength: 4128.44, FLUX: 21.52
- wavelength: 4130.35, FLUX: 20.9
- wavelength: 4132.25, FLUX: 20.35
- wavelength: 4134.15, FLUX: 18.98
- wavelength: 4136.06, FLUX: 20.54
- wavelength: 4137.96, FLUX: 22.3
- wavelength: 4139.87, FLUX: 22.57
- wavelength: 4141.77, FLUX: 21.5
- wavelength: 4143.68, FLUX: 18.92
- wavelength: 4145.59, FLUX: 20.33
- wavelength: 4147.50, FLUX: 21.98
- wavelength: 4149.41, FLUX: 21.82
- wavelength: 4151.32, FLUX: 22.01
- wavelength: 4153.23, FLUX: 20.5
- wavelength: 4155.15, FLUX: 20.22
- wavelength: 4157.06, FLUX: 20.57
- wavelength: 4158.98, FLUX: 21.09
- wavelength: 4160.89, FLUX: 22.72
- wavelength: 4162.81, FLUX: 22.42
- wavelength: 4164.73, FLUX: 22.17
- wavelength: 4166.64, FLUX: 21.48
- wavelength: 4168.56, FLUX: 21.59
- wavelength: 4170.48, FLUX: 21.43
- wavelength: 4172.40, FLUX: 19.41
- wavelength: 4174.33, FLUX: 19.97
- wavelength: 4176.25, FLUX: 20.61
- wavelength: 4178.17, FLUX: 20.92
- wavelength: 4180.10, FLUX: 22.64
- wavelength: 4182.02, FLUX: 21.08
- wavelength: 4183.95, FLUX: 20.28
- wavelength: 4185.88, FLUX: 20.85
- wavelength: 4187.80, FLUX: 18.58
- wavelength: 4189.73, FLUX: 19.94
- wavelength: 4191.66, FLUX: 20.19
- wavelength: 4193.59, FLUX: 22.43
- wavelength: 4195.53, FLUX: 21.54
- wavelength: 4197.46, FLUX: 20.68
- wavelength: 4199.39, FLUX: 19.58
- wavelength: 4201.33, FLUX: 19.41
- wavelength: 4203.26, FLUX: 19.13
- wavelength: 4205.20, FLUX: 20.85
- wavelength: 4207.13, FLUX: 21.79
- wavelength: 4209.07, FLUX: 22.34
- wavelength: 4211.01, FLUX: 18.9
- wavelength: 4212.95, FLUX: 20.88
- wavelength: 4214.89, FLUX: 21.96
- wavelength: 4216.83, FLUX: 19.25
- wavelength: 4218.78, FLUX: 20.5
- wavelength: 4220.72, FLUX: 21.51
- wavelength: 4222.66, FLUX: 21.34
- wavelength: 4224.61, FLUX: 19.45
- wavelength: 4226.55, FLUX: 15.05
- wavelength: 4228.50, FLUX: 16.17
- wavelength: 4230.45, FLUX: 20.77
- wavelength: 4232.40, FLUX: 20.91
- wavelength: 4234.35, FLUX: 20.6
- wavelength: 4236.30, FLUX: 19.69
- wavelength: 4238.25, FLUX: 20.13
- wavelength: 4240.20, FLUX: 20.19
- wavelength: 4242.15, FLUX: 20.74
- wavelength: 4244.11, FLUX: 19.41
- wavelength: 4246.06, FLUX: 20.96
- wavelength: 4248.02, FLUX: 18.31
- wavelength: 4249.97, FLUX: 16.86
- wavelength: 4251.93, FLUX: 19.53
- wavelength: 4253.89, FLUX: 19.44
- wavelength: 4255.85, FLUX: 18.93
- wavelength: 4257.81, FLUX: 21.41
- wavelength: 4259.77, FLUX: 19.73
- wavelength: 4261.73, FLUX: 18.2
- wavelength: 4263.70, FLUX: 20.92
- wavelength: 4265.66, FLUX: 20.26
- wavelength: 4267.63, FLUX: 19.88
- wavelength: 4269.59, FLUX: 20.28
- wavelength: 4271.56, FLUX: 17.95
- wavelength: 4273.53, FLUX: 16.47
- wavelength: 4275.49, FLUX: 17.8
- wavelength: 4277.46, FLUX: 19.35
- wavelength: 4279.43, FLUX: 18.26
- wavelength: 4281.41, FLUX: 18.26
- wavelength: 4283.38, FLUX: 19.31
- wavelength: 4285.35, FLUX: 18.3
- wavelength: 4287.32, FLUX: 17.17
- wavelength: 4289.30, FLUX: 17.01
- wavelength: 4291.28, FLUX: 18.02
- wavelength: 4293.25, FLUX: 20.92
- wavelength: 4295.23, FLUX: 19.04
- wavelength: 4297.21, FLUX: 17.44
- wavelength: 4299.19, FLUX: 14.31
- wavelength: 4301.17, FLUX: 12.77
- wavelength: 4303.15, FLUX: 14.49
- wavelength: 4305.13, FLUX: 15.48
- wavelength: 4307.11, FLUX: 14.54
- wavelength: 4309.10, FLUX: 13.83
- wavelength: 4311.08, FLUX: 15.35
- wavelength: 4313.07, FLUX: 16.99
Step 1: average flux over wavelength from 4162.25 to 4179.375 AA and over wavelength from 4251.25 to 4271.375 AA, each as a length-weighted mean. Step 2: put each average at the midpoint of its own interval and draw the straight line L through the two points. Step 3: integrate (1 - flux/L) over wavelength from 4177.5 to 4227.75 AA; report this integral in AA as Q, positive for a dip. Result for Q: 0.58 AA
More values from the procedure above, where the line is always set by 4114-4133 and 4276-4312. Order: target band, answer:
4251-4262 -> -1.0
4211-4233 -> -0.8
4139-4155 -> 0.1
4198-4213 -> -0.7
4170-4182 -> -0.3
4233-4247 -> -1.4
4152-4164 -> -0.2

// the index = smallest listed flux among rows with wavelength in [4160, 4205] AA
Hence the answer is 18.58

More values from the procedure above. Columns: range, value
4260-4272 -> 17.95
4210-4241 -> 15.05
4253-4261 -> 18.93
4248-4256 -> 16.86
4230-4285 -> 16.47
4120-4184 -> 18.92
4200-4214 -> 18.9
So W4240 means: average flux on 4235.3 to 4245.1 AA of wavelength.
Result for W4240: 20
